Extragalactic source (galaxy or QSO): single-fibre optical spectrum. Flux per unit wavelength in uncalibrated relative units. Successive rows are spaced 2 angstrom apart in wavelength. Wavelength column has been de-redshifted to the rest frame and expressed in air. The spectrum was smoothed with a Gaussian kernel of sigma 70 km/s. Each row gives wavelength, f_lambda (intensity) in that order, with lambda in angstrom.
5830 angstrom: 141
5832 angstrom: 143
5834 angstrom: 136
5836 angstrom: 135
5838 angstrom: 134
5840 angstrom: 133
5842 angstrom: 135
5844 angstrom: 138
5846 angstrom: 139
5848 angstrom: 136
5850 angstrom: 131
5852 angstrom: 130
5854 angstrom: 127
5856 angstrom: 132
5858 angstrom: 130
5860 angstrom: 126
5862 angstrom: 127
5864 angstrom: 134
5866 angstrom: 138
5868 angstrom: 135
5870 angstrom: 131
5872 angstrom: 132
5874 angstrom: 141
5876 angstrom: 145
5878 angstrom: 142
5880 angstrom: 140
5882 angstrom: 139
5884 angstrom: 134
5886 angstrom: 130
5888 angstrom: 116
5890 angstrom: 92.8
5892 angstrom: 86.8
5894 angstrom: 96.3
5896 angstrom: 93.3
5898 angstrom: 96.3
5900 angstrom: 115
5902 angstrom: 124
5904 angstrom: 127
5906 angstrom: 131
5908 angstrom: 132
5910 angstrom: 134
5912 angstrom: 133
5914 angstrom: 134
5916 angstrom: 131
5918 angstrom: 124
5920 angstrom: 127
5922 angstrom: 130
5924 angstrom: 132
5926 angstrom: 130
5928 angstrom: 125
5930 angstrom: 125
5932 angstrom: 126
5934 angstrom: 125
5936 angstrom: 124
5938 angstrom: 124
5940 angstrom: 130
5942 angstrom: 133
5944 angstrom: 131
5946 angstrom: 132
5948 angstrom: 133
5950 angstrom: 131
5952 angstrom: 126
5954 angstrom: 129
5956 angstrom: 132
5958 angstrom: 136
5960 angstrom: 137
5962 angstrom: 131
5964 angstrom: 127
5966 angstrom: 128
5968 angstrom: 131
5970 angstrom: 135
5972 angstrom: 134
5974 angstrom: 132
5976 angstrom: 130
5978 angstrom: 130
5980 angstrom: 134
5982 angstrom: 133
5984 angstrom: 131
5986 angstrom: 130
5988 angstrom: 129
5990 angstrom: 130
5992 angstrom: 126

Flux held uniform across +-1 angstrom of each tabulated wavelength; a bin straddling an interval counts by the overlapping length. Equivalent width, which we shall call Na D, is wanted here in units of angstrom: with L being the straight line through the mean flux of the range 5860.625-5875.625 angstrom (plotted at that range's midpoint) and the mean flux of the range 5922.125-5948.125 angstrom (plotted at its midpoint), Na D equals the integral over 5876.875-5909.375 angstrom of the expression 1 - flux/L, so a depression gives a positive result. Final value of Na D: 3.3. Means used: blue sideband 134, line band 119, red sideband 128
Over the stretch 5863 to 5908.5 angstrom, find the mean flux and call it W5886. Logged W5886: 124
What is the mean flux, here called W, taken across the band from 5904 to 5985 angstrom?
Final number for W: 130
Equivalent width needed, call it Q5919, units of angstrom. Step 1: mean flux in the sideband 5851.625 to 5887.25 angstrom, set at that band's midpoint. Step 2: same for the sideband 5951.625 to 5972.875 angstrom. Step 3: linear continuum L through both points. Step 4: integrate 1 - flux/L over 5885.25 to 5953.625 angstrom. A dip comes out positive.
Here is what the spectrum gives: 5.0 angstrom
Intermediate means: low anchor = 134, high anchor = 132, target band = 123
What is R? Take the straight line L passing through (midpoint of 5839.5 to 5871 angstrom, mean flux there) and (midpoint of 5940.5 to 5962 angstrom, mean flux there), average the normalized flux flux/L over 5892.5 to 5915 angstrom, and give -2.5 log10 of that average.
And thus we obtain 0.116 mag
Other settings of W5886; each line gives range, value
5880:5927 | 122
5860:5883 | 136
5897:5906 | 117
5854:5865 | 130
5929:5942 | 126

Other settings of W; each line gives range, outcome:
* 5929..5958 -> 129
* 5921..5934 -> 128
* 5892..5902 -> 101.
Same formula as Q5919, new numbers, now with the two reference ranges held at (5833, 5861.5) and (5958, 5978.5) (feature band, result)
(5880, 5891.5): 0.88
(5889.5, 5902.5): 3.18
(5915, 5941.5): 0.98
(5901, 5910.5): 0.21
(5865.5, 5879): -0.51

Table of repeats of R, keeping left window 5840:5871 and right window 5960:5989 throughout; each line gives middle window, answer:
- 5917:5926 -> 0.029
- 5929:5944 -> 0.039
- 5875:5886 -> -0.054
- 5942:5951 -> -0.002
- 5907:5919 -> 0.005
